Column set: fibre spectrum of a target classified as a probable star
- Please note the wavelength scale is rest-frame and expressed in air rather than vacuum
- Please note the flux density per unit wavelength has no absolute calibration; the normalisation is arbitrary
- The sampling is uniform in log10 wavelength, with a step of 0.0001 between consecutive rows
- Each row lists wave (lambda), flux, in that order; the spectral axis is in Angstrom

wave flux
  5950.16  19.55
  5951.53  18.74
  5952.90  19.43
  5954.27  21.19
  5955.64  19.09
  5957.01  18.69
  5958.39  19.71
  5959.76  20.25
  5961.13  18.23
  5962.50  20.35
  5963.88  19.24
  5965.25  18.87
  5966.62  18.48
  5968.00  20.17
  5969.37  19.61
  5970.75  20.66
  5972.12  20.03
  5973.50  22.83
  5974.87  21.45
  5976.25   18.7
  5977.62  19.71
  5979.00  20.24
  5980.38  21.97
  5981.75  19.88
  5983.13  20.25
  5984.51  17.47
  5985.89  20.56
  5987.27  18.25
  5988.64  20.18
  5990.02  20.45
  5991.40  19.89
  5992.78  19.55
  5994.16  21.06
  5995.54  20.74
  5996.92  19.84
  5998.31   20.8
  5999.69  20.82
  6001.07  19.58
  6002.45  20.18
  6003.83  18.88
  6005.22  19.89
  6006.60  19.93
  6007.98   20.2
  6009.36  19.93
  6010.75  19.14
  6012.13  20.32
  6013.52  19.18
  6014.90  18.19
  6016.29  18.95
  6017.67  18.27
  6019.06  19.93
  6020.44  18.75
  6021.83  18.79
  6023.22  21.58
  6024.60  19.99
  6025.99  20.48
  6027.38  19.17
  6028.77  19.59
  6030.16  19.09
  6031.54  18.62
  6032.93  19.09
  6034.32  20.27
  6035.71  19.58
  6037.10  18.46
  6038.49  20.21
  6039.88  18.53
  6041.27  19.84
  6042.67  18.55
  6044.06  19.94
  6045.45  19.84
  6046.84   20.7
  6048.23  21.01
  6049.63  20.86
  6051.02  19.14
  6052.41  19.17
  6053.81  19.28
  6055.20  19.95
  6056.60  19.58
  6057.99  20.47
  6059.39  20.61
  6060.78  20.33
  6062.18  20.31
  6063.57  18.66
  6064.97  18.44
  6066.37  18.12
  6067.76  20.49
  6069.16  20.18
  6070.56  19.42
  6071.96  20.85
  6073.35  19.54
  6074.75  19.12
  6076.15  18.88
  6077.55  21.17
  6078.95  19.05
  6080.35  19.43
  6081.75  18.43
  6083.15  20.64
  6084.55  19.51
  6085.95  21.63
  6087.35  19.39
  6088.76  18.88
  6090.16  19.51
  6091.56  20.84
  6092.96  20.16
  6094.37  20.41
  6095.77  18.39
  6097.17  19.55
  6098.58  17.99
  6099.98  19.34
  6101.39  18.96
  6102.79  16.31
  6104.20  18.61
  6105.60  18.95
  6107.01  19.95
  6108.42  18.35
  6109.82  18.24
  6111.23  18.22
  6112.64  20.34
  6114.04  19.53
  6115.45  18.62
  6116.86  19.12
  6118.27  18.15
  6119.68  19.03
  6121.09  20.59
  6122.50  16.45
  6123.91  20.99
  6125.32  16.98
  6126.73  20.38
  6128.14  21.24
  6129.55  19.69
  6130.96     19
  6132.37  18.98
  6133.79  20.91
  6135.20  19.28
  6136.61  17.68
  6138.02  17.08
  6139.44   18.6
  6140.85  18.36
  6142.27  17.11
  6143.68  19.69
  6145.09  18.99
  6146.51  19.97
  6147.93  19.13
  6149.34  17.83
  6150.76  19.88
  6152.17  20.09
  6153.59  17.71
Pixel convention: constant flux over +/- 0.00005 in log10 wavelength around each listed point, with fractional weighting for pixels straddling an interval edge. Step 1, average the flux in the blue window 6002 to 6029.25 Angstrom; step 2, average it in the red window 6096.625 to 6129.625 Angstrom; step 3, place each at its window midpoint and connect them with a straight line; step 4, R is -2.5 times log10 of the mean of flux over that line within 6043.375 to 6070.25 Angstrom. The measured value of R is -0.03 mag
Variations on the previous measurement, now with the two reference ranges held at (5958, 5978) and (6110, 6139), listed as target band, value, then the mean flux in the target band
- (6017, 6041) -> 0.01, 19.4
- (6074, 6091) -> -0.02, 19.6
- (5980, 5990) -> 0.00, 19.8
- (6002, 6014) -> 0.00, 19.7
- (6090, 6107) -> 0.01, 19.1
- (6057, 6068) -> -0.01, 19.7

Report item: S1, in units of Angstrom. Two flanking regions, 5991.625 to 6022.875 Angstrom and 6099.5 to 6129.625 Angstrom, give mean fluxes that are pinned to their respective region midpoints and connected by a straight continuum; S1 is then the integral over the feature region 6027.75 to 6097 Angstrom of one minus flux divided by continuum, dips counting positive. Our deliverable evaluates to -1.2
